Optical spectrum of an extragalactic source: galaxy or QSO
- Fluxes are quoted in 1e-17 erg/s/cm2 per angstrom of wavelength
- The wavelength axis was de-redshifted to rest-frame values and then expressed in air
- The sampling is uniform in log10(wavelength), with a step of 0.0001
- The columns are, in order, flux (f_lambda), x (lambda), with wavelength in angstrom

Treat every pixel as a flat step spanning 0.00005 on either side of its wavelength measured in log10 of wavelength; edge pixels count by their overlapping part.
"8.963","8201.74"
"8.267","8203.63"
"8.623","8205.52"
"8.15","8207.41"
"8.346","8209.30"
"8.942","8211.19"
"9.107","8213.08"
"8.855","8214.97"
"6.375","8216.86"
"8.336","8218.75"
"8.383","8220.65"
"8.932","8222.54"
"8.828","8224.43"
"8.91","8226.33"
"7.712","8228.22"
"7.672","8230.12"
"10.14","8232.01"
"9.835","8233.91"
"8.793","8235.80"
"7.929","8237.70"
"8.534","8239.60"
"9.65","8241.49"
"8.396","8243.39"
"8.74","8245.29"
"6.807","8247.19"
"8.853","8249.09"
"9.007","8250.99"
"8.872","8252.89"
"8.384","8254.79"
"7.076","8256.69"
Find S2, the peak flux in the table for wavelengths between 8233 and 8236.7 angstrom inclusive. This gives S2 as 9.835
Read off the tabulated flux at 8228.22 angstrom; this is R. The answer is 7.712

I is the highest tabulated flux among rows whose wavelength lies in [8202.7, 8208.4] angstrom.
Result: 8.623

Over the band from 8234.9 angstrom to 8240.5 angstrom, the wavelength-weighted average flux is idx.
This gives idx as 8.4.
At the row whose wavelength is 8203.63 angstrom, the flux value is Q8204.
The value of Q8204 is 8.267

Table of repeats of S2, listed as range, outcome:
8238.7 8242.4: 9.65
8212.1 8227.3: 9.107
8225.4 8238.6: 10.14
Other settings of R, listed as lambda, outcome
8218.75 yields 8.336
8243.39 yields 8.396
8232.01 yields 10.14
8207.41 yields 8.15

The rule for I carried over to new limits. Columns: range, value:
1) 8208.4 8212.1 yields 8.942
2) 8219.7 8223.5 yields 8.932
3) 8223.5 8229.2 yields 8.91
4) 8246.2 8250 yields 8.853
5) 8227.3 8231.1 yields 7.712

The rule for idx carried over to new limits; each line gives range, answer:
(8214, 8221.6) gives 7.99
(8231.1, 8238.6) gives 9.18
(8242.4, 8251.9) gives 8.36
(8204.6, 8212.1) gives 8.51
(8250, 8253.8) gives 8.94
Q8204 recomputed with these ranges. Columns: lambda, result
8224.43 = 8.828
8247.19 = 6.807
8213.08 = 9.107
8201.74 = 8.963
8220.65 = 8.383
